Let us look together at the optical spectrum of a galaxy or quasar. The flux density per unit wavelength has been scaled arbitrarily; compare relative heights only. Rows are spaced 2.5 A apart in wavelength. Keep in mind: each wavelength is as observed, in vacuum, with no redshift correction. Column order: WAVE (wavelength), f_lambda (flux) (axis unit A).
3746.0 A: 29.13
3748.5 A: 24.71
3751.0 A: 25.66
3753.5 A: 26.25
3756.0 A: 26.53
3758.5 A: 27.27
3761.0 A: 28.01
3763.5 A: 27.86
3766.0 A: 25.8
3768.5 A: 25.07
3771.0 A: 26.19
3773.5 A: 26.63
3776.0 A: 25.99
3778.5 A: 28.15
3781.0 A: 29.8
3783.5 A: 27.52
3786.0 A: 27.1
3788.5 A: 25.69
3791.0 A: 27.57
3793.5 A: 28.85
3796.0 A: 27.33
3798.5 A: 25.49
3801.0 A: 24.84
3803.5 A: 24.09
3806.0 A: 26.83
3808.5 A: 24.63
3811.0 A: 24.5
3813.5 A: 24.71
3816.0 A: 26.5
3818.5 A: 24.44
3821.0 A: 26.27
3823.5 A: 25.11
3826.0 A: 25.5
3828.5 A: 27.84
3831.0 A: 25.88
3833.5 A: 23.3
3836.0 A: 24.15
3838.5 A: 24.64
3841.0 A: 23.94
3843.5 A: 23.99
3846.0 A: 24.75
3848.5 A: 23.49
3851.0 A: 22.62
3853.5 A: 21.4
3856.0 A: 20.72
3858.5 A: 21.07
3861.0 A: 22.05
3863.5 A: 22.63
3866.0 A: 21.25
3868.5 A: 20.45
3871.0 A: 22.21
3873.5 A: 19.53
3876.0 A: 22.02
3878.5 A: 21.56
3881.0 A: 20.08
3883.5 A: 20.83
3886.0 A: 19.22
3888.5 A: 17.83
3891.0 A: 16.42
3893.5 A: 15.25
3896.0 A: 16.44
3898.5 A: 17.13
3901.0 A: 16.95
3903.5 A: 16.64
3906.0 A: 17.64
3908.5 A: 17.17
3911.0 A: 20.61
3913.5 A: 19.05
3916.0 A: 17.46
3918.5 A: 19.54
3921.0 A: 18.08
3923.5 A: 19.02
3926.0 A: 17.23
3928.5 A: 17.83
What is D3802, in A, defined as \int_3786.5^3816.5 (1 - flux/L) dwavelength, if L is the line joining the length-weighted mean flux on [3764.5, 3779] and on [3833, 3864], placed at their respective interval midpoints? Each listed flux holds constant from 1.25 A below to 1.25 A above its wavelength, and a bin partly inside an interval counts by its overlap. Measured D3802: -1.1 A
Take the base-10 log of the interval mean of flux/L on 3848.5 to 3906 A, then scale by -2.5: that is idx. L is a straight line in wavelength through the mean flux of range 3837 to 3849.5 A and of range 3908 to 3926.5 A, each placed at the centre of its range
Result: 0.10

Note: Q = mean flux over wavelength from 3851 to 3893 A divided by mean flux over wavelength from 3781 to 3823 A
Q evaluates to 0.79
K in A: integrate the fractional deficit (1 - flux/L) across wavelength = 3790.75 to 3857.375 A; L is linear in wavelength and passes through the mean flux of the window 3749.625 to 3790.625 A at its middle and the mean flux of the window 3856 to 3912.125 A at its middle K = -4.6 A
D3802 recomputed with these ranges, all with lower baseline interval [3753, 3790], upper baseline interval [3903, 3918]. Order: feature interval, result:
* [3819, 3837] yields -1.5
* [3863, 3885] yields -0.6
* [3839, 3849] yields -0.8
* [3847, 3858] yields -0.1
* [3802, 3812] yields -0.1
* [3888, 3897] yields 1.4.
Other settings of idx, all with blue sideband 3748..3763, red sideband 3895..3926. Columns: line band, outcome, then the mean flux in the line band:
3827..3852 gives -0.121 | 24.5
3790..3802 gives -0.107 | 26.8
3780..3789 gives -0.110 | 27.6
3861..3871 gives -0.061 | 21.6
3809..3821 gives -0.085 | 25.1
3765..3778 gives -0.017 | 26.1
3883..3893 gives 0.062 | 18.2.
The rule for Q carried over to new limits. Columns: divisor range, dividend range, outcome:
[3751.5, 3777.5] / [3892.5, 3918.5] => 0.66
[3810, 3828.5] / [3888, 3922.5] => 0.69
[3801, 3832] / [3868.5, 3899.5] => 0.75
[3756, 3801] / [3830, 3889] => 0.82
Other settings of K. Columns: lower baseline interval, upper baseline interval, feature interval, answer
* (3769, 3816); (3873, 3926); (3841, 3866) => -0.7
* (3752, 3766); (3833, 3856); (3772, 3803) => -1.4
